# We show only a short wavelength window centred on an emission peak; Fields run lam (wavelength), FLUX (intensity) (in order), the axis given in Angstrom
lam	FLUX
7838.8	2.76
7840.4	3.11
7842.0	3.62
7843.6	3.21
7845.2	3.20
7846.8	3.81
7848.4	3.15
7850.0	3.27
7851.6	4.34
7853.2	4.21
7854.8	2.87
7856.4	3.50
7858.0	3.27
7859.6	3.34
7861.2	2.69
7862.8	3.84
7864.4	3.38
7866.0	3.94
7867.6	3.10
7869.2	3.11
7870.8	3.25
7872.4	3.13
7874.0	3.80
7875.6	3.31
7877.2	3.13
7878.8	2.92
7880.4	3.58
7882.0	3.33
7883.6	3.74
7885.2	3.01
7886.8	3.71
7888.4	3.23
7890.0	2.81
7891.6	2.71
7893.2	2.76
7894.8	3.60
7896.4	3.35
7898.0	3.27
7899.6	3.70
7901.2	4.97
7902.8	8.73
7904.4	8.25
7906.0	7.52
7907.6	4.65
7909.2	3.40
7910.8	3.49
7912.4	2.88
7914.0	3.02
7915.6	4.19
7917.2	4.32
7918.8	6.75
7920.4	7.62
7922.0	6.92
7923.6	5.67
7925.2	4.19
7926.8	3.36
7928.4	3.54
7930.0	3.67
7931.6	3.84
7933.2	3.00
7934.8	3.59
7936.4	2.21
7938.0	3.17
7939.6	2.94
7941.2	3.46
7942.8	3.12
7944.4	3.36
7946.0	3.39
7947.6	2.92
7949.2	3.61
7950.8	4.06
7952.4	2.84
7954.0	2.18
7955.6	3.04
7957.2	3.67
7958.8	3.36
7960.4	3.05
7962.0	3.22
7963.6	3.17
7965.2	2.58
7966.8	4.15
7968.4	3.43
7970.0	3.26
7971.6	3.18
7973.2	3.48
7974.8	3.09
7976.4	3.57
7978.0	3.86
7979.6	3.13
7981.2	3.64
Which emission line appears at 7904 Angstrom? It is [S II]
